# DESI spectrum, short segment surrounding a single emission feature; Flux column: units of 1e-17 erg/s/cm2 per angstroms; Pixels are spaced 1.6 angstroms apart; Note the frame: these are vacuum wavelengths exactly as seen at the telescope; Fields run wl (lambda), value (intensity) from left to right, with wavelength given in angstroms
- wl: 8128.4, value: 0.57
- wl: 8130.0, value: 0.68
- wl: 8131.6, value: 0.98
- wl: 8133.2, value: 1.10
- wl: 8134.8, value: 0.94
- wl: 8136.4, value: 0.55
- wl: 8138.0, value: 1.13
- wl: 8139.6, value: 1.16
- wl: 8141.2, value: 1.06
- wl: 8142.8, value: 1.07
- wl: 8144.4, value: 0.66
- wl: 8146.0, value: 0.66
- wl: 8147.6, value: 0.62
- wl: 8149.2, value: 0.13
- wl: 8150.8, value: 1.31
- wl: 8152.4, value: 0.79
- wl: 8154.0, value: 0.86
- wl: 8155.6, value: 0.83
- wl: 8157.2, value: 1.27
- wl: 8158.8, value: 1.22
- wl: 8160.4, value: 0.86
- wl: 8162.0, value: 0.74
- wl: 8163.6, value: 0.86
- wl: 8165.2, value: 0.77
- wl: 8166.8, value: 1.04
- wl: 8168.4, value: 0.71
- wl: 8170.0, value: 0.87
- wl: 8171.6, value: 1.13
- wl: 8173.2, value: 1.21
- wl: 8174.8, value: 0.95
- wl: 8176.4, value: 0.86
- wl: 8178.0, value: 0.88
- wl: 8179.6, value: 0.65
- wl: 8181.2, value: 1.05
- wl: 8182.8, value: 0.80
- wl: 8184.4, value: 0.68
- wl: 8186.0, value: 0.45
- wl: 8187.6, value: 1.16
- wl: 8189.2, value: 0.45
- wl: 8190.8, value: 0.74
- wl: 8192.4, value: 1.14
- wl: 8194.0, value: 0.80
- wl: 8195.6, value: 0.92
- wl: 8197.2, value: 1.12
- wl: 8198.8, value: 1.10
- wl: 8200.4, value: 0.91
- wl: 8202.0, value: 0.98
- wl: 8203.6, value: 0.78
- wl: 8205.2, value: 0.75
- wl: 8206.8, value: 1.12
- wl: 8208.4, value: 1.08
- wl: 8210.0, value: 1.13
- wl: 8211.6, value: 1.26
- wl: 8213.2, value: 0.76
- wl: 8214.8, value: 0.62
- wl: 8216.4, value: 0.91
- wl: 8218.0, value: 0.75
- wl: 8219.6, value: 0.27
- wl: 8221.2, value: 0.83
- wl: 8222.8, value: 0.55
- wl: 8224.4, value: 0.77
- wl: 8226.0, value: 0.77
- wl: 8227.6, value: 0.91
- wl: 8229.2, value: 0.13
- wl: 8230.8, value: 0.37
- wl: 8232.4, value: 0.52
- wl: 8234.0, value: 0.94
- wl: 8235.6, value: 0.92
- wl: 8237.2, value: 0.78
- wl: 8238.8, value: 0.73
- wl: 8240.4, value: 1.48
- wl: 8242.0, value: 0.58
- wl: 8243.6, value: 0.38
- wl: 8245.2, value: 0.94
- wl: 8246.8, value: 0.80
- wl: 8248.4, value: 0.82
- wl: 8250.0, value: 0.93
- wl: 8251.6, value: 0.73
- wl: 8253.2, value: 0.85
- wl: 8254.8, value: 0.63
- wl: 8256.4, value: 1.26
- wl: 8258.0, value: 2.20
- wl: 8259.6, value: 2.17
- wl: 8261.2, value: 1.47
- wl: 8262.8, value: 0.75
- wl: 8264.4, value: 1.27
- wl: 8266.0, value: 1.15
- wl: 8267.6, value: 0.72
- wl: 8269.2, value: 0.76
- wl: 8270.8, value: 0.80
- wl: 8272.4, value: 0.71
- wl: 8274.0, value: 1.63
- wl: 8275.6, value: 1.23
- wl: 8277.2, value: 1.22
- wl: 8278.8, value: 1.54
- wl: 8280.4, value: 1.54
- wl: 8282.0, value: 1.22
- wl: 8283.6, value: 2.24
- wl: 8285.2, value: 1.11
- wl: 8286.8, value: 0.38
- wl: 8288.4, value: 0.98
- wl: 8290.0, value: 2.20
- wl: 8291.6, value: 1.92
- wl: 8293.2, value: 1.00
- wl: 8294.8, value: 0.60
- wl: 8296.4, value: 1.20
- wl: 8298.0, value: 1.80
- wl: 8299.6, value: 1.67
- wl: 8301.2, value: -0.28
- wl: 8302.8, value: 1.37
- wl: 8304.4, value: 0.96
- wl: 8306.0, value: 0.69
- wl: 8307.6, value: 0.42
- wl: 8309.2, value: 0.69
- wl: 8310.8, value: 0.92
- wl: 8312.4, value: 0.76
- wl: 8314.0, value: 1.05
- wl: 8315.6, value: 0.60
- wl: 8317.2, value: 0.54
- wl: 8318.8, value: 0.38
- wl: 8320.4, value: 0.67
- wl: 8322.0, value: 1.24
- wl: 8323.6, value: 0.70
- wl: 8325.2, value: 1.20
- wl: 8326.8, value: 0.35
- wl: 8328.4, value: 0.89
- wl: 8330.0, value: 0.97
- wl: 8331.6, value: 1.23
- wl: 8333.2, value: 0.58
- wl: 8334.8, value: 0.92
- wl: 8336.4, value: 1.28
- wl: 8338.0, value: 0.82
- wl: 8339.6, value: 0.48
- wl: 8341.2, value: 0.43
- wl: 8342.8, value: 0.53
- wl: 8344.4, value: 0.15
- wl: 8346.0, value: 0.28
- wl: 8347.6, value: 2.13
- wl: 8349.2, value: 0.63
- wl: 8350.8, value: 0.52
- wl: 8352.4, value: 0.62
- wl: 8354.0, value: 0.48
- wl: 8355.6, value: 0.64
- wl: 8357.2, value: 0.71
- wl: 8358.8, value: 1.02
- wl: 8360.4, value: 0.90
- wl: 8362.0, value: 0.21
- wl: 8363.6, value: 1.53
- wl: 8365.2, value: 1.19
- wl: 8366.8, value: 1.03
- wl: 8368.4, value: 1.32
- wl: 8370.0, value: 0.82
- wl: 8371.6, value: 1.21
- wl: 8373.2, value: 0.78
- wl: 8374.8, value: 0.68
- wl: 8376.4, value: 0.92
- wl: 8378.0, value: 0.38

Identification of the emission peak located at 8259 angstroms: [S II] 6716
